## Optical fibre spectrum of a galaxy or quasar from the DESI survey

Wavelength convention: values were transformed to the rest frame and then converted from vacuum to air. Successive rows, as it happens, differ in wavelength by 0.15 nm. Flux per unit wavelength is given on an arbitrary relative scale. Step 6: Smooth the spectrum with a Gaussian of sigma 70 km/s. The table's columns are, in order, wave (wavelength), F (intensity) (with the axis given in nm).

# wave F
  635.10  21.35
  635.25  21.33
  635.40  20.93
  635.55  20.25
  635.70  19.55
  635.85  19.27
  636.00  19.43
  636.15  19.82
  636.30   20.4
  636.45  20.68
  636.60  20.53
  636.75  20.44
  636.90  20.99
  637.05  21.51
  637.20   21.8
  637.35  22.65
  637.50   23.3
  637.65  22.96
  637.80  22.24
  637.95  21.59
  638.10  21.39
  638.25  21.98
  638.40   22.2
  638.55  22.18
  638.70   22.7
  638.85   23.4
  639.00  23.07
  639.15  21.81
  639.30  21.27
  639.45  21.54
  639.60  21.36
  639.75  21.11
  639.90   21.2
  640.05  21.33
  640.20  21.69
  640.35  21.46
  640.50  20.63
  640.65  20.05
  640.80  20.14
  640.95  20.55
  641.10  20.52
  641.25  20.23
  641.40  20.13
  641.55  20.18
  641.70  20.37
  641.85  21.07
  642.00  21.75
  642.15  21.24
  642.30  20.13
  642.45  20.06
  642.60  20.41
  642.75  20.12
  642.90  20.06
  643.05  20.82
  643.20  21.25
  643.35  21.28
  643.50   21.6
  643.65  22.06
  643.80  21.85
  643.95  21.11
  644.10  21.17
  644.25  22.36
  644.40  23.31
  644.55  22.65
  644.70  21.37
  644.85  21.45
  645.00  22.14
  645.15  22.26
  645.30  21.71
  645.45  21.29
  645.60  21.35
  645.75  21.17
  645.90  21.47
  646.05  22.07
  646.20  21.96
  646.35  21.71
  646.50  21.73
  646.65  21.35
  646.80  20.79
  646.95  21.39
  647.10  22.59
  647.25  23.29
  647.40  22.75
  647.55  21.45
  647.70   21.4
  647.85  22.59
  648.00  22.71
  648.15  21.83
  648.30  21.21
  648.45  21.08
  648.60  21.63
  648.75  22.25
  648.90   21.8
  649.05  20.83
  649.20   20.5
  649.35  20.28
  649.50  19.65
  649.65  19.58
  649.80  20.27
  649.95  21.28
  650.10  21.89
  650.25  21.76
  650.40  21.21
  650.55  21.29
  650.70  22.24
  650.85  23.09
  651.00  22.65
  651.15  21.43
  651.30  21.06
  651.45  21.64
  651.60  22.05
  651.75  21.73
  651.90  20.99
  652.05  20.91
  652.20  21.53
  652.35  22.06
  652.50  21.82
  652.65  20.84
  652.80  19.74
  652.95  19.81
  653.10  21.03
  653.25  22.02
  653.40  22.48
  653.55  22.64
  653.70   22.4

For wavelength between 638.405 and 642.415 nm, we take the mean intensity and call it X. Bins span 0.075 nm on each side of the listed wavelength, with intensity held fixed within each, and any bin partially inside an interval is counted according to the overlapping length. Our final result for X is 21.2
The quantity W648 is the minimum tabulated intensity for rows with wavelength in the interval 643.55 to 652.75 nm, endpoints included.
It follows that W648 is 19.58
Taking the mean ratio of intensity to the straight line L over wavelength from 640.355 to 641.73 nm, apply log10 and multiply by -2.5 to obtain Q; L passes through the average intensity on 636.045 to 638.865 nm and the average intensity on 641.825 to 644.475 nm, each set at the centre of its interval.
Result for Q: 0.05 mag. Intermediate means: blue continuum 21.7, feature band 20.4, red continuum 21.2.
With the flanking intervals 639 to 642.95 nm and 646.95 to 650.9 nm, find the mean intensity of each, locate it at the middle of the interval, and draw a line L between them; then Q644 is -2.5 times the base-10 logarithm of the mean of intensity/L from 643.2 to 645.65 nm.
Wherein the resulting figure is -0.033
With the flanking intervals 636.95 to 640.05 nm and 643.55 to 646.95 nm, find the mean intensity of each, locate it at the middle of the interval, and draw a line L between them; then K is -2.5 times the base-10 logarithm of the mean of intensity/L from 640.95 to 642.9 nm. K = 0.07 mag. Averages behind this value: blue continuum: 22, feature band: 20.5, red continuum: 21.7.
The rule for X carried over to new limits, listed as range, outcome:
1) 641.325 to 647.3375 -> 21.4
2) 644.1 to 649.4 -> 21.8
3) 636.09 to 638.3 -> 21.5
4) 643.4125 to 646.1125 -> 21.8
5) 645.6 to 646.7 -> 21.6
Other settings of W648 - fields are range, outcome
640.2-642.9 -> 20.05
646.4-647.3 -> 20.79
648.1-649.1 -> 20.83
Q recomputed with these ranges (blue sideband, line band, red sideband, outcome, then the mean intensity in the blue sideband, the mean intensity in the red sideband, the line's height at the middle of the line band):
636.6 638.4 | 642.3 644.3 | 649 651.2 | 0.026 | 21.9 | 21.2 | 21.6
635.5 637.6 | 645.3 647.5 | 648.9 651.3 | -0.034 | 20.8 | 21.2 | 21.1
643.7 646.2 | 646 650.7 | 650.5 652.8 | 0.011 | 21.8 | 21.6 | 21.7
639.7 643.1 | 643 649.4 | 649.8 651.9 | -0.026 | 20.7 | 21.7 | 21.2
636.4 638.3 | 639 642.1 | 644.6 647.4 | 0.038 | 21.7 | 21.8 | 21.7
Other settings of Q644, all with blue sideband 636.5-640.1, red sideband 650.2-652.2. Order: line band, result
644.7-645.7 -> 0.01 mag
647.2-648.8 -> -0.01 mag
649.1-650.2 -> 0.06 mag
